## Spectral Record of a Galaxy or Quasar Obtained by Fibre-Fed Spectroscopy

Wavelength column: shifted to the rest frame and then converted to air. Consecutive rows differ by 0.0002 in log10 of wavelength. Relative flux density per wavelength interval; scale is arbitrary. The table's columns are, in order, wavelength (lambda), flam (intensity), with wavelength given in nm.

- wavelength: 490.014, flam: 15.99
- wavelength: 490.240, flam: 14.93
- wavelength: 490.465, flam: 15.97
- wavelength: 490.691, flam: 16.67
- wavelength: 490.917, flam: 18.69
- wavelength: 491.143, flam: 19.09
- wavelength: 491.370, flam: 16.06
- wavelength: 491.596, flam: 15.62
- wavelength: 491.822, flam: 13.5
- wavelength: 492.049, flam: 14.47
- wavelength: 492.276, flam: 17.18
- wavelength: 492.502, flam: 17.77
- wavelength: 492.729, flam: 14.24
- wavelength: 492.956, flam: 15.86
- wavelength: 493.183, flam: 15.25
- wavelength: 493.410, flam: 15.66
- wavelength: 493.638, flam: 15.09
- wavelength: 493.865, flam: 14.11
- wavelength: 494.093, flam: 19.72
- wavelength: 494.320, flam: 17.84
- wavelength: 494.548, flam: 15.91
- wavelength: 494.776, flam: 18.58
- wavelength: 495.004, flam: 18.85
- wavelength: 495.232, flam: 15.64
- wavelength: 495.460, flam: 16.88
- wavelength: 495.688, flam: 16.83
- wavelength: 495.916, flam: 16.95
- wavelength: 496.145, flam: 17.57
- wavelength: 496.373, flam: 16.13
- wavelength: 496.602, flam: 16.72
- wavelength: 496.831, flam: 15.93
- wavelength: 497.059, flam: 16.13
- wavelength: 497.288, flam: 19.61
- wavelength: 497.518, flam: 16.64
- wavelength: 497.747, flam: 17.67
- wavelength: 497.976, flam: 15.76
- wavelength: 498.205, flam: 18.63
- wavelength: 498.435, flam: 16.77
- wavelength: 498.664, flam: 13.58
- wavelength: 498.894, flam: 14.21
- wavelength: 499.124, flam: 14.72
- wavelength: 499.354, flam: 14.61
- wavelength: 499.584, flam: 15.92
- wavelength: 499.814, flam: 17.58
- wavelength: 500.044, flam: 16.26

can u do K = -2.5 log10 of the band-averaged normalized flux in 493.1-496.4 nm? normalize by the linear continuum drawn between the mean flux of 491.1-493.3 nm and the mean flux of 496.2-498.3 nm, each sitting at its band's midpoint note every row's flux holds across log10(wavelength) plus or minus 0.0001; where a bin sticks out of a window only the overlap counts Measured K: -0.02 mag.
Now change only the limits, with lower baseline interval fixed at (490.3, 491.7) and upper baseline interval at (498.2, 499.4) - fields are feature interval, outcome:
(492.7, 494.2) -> 0.042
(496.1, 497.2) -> -0.058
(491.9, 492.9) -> 0.054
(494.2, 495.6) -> -0.080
